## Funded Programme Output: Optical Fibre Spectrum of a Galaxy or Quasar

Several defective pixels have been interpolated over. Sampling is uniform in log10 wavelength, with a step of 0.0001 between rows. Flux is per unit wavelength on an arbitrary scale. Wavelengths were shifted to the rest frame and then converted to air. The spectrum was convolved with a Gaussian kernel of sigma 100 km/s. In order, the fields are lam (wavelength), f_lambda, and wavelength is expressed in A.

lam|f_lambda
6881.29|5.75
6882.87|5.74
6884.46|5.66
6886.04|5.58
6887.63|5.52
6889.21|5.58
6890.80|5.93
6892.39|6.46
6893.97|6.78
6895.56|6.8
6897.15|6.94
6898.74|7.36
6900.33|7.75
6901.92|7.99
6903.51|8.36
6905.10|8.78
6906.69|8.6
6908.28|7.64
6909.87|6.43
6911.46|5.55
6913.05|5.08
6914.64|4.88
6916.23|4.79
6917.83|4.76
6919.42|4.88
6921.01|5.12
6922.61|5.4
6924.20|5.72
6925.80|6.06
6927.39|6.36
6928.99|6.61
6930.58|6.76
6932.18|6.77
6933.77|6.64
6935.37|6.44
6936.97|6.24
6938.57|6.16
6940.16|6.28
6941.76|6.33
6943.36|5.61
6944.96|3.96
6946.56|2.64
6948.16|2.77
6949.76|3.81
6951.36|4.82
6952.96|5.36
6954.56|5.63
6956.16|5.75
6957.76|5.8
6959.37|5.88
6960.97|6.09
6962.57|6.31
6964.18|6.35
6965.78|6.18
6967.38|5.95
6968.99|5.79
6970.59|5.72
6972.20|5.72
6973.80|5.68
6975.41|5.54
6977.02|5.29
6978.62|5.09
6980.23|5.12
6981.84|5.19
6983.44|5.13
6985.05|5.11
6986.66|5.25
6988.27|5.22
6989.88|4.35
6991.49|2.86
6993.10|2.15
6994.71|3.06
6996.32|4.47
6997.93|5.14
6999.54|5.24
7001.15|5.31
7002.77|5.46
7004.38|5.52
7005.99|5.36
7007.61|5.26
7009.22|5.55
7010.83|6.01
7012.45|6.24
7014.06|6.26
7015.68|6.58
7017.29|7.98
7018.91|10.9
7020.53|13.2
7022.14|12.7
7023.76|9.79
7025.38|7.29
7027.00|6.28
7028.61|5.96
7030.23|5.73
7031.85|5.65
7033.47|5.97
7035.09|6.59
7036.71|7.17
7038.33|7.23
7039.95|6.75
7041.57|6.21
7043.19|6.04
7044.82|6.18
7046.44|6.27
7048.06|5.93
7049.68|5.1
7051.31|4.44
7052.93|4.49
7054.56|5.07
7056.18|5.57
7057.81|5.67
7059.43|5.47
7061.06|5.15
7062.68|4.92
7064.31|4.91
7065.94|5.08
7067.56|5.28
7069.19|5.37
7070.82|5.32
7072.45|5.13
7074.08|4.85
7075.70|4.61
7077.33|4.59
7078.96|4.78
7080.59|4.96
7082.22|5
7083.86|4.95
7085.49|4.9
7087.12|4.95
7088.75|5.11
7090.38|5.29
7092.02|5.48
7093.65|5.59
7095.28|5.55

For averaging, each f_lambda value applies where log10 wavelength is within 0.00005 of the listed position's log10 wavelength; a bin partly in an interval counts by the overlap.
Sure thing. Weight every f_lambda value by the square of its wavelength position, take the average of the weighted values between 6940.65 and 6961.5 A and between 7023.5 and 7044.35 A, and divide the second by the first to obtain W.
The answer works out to 1.4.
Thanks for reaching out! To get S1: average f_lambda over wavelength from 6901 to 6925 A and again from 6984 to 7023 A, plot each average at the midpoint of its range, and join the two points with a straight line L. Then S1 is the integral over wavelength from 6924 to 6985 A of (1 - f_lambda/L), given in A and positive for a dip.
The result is 5.54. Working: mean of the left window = 6.27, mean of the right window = 6.05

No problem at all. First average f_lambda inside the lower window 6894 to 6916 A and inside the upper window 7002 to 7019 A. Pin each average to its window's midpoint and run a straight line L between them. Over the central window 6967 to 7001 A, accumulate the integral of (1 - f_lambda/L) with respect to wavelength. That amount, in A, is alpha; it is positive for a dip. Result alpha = 8.3 A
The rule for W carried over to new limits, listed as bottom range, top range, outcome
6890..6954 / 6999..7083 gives 1.05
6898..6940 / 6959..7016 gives 0.84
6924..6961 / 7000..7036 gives 1.29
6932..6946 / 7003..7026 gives 1.32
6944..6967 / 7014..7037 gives 1.58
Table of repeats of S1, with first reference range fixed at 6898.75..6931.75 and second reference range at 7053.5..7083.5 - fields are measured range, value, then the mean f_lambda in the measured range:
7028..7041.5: -2.5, 6.38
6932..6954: 3.3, 5.24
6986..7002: 4.0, 4.3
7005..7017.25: -1.0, 6.02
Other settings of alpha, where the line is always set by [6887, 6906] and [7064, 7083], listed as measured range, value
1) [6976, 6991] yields 2.5 A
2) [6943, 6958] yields 4.4 A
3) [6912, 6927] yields 3.4 A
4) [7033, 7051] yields -3.0 A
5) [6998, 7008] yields 0.8 A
